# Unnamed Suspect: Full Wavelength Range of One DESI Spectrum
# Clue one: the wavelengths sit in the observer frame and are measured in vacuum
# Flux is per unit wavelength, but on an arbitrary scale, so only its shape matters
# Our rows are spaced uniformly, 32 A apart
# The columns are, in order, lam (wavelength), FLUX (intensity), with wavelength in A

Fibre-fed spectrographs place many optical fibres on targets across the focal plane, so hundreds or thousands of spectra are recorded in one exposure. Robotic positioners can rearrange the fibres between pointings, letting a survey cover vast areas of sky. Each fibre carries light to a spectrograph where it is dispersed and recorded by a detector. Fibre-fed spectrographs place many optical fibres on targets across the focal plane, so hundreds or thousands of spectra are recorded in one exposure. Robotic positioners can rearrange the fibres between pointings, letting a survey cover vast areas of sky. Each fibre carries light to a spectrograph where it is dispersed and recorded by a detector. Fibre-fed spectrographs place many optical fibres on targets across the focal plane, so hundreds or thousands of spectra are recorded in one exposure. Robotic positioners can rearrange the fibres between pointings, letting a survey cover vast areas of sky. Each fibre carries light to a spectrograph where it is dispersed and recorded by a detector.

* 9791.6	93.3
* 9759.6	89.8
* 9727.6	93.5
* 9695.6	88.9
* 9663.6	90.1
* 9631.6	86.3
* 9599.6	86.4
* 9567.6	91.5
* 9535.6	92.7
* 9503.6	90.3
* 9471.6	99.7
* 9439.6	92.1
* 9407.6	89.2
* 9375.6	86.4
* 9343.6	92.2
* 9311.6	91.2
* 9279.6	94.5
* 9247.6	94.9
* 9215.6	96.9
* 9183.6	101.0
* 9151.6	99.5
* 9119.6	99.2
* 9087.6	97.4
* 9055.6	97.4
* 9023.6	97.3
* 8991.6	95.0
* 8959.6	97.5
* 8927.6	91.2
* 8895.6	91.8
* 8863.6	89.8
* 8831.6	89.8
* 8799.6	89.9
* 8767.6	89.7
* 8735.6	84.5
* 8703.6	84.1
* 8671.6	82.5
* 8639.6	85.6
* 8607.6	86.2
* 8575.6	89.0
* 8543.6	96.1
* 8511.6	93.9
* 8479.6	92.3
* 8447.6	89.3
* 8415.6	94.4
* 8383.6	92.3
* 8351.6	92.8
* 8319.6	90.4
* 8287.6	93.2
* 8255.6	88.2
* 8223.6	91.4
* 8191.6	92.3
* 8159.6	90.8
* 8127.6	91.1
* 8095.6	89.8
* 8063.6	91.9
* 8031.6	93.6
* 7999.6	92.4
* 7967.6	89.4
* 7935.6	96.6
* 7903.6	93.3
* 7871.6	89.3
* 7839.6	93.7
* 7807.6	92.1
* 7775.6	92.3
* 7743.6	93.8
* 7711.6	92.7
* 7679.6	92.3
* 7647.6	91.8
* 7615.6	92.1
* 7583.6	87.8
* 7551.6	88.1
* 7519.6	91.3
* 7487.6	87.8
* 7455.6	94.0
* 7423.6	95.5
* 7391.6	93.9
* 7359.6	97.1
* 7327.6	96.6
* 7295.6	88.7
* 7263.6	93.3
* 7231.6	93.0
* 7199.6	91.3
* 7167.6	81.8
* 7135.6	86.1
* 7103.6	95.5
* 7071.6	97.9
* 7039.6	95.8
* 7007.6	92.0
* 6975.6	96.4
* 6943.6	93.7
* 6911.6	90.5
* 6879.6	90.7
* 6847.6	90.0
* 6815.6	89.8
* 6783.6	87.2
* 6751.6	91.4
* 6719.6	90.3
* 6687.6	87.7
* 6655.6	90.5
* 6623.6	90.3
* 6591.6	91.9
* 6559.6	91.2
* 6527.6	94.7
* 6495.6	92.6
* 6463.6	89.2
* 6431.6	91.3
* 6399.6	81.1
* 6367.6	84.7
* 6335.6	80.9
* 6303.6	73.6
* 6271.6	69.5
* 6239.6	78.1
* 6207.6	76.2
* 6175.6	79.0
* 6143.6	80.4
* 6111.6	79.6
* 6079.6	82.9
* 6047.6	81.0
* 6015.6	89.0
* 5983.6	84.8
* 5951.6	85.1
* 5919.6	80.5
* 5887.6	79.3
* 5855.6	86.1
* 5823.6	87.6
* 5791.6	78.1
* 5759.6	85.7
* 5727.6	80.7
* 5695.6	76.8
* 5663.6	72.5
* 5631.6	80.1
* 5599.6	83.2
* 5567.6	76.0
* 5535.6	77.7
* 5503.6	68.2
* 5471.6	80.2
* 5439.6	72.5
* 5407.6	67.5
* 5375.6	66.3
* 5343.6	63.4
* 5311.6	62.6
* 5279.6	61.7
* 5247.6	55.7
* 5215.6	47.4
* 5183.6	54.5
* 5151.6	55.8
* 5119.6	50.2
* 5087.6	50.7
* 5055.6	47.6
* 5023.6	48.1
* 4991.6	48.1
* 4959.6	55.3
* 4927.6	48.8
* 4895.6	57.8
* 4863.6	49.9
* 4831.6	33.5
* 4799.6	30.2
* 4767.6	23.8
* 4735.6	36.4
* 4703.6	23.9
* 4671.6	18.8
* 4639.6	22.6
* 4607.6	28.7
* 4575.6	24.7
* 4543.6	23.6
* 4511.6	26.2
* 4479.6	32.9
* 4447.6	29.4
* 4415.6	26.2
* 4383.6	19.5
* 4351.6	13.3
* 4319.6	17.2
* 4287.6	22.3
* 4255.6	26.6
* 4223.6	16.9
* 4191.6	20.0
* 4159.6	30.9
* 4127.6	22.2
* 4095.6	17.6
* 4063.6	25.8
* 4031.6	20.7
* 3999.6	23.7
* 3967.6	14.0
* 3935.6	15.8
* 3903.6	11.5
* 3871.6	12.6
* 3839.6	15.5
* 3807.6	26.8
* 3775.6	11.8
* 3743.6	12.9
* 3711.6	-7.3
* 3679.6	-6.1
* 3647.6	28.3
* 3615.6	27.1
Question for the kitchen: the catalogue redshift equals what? 0.21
